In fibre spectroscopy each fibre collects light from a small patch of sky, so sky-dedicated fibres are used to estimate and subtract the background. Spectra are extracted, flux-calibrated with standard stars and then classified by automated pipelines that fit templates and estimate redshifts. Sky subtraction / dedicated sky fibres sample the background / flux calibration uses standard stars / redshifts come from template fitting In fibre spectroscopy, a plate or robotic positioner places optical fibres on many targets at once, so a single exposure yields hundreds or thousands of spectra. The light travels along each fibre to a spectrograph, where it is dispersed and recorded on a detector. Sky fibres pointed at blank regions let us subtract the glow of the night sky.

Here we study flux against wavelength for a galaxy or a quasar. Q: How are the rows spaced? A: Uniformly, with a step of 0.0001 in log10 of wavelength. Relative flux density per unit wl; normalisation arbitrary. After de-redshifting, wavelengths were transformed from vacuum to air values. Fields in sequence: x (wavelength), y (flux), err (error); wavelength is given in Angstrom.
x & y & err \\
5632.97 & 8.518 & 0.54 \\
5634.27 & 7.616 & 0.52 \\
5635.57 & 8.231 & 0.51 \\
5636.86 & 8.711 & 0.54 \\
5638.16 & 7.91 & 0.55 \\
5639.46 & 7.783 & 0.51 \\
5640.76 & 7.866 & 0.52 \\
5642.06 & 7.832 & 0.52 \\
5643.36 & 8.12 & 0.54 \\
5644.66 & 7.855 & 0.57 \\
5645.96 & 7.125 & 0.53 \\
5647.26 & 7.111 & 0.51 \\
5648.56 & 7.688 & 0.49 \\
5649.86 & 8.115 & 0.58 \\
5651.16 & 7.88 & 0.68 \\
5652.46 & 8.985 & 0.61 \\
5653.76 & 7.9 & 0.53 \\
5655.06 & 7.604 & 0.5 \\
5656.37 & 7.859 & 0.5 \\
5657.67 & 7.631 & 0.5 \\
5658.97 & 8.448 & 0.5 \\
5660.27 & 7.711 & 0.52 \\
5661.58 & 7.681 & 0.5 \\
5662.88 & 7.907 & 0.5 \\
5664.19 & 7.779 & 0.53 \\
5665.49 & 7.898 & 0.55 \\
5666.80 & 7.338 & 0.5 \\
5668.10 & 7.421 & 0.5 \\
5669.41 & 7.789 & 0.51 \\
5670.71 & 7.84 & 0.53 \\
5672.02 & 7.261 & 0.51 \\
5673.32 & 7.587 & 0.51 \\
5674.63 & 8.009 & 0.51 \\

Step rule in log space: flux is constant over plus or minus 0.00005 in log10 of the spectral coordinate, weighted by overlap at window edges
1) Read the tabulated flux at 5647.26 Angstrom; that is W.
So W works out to 7.111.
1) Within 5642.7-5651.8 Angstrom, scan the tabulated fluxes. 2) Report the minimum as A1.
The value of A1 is 7.111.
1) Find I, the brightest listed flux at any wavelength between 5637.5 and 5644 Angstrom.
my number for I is 8.12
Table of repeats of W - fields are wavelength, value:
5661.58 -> 7.681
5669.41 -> 7.789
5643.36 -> 8.12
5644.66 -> 7.855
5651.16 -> 7.88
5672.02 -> 7.261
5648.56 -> 7.688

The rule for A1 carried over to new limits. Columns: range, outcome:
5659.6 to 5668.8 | 7.338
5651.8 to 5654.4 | 7.9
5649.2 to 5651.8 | 7.88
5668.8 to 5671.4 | 7.789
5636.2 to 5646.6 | 7.125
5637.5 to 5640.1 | 7.783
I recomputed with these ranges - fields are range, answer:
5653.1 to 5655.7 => 7.9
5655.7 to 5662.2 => 8.448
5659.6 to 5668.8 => 7.907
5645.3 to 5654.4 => 8.985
